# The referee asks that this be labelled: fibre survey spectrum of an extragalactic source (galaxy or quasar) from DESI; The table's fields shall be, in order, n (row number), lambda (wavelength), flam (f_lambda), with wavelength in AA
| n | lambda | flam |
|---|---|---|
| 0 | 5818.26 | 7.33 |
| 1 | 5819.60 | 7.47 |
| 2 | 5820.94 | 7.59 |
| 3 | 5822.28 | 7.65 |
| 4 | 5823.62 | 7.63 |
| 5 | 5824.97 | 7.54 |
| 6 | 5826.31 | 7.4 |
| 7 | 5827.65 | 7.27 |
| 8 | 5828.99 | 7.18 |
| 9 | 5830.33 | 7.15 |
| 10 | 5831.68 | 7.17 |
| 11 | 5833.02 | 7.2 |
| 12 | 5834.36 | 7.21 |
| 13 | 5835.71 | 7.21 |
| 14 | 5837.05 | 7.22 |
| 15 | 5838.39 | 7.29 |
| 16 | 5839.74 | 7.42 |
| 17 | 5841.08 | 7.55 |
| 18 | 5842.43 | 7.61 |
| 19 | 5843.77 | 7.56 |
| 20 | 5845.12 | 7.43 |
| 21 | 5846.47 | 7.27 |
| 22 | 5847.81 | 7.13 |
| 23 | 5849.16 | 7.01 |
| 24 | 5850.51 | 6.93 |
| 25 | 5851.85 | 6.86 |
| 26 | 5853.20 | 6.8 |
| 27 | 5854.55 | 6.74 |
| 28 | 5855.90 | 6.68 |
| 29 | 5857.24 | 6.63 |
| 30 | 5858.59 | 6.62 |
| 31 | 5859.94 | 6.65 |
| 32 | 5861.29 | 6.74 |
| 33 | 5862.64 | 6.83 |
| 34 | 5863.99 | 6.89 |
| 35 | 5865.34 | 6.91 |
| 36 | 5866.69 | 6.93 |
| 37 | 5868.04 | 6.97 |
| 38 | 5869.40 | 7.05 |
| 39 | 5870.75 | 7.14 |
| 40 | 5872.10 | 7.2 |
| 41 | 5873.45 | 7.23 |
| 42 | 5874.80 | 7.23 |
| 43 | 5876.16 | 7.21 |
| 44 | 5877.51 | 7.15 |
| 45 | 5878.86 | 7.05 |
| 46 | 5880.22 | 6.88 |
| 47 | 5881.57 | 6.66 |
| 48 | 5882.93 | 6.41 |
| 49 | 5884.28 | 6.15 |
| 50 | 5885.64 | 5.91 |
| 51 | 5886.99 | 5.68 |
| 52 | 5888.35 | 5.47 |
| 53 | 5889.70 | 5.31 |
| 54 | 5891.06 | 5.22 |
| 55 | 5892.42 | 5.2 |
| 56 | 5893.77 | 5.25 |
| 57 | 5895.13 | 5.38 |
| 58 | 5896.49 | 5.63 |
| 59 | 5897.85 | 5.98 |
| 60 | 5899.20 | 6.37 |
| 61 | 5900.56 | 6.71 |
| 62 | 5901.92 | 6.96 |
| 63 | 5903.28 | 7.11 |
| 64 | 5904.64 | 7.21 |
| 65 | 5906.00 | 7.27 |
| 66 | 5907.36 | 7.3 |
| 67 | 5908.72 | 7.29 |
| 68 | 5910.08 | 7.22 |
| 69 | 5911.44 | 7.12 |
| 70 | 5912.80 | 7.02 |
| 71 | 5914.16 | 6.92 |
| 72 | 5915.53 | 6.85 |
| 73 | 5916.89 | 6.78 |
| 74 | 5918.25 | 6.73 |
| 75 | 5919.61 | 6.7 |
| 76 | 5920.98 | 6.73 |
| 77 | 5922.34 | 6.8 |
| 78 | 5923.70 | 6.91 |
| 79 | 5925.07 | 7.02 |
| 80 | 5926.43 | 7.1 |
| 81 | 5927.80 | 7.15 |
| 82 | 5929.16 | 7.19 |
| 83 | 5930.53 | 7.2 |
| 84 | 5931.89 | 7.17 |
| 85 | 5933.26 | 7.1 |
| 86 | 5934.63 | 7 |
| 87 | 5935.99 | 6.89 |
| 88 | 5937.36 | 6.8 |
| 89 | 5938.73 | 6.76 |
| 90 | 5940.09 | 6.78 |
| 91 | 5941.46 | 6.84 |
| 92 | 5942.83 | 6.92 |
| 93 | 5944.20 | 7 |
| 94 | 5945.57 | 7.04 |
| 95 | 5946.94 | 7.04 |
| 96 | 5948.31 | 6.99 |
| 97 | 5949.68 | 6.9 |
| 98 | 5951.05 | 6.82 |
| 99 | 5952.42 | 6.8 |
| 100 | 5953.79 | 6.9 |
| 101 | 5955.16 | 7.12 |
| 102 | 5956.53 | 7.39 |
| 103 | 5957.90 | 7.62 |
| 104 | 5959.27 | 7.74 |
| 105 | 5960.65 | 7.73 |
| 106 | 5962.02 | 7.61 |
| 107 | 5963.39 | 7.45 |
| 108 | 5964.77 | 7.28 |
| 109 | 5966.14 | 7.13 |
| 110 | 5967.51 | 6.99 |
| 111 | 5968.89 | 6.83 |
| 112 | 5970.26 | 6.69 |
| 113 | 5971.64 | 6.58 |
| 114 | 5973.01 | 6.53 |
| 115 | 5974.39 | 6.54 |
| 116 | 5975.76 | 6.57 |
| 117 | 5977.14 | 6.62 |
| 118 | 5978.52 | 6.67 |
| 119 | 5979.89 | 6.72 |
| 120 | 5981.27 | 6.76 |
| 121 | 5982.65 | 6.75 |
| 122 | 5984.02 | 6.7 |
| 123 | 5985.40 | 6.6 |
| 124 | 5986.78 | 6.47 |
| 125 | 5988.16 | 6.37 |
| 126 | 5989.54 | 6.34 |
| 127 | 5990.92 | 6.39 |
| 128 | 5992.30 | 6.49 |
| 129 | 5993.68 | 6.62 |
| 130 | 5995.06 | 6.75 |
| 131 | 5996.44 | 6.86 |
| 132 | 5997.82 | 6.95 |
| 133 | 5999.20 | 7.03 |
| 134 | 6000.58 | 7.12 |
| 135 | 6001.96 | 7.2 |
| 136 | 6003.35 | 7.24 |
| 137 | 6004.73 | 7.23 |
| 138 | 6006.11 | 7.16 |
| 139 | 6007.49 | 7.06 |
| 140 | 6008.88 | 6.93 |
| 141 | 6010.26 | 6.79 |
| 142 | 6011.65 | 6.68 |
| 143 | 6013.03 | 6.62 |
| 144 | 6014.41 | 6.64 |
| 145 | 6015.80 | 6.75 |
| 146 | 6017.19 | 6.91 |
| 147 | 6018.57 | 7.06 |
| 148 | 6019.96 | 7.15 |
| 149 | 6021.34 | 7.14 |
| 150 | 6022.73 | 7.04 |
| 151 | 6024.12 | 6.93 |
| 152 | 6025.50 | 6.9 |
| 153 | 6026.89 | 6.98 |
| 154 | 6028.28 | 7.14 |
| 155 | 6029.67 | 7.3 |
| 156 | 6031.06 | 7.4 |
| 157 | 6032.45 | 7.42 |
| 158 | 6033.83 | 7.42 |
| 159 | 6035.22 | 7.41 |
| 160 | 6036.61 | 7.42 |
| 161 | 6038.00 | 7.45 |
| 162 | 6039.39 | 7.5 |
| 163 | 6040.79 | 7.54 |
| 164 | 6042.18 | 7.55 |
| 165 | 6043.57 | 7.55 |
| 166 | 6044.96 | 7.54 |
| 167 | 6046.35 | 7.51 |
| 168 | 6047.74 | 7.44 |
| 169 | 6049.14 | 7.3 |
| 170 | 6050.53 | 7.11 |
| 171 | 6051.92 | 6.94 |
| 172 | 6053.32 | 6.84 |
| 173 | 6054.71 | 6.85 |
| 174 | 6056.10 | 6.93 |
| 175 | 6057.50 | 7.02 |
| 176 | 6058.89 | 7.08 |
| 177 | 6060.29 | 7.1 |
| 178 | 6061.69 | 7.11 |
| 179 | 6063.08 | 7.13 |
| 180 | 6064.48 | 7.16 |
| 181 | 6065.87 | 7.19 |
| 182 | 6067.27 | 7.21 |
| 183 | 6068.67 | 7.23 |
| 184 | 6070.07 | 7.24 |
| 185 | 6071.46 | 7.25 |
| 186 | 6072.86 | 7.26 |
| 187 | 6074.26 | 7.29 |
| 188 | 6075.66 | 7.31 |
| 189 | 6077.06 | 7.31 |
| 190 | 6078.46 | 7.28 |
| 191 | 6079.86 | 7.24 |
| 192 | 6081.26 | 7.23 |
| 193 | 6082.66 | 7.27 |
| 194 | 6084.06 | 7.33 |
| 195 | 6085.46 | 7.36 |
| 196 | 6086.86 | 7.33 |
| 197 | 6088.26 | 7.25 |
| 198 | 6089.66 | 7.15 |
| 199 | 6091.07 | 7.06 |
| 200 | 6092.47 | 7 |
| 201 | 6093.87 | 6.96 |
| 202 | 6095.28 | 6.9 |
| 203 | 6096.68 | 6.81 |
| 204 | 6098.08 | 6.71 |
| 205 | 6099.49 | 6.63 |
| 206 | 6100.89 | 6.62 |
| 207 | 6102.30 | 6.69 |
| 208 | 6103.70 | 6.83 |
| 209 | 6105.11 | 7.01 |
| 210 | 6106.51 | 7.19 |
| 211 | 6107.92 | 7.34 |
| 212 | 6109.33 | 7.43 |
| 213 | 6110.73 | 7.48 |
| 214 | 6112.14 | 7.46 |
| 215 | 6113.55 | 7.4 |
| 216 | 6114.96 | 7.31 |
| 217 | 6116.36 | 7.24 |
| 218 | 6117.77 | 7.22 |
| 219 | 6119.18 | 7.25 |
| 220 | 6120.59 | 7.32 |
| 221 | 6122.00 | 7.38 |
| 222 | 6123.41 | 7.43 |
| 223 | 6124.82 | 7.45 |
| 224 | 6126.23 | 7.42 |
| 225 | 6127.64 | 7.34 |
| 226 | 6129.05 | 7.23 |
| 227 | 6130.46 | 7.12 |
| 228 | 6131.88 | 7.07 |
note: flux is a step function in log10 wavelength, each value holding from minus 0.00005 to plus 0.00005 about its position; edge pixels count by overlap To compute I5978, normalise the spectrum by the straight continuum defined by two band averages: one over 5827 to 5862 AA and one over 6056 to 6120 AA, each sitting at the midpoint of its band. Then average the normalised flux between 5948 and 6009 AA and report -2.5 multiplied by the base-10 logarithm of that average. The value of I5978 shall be 0.03 mag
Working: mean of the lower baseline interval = 7.1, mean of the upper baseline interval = 7.15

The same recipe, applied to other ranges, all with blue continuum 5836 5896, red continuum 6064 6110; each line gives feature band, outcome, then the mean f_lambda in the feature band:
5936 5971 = -0.03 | 7.08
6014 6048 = -0.03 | 7.25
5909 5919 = -0.03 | 6.96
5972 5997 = 0.05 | 6.6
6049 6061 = 0.01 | 7.01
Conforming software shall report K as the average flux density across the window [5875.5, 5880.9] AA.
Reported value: 7.08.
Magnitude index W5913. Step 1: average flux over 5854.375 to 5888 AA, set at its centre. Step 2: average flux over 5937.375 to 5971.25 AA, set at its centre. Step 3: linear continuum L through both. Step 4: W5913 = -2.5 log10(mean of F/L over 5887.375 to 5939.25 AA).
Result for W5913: 0.05 mag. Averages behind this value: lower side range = 6.77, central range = 6.65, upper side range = 7.09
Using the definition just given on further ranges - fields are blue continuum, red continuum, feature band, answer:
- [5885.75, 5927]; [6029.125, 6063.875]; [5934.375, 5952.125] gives -0.03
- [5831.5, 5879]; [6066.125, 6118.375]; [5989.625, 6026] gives 0.04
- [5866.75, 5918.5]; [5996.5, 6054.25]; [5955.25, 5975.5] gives -0.04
